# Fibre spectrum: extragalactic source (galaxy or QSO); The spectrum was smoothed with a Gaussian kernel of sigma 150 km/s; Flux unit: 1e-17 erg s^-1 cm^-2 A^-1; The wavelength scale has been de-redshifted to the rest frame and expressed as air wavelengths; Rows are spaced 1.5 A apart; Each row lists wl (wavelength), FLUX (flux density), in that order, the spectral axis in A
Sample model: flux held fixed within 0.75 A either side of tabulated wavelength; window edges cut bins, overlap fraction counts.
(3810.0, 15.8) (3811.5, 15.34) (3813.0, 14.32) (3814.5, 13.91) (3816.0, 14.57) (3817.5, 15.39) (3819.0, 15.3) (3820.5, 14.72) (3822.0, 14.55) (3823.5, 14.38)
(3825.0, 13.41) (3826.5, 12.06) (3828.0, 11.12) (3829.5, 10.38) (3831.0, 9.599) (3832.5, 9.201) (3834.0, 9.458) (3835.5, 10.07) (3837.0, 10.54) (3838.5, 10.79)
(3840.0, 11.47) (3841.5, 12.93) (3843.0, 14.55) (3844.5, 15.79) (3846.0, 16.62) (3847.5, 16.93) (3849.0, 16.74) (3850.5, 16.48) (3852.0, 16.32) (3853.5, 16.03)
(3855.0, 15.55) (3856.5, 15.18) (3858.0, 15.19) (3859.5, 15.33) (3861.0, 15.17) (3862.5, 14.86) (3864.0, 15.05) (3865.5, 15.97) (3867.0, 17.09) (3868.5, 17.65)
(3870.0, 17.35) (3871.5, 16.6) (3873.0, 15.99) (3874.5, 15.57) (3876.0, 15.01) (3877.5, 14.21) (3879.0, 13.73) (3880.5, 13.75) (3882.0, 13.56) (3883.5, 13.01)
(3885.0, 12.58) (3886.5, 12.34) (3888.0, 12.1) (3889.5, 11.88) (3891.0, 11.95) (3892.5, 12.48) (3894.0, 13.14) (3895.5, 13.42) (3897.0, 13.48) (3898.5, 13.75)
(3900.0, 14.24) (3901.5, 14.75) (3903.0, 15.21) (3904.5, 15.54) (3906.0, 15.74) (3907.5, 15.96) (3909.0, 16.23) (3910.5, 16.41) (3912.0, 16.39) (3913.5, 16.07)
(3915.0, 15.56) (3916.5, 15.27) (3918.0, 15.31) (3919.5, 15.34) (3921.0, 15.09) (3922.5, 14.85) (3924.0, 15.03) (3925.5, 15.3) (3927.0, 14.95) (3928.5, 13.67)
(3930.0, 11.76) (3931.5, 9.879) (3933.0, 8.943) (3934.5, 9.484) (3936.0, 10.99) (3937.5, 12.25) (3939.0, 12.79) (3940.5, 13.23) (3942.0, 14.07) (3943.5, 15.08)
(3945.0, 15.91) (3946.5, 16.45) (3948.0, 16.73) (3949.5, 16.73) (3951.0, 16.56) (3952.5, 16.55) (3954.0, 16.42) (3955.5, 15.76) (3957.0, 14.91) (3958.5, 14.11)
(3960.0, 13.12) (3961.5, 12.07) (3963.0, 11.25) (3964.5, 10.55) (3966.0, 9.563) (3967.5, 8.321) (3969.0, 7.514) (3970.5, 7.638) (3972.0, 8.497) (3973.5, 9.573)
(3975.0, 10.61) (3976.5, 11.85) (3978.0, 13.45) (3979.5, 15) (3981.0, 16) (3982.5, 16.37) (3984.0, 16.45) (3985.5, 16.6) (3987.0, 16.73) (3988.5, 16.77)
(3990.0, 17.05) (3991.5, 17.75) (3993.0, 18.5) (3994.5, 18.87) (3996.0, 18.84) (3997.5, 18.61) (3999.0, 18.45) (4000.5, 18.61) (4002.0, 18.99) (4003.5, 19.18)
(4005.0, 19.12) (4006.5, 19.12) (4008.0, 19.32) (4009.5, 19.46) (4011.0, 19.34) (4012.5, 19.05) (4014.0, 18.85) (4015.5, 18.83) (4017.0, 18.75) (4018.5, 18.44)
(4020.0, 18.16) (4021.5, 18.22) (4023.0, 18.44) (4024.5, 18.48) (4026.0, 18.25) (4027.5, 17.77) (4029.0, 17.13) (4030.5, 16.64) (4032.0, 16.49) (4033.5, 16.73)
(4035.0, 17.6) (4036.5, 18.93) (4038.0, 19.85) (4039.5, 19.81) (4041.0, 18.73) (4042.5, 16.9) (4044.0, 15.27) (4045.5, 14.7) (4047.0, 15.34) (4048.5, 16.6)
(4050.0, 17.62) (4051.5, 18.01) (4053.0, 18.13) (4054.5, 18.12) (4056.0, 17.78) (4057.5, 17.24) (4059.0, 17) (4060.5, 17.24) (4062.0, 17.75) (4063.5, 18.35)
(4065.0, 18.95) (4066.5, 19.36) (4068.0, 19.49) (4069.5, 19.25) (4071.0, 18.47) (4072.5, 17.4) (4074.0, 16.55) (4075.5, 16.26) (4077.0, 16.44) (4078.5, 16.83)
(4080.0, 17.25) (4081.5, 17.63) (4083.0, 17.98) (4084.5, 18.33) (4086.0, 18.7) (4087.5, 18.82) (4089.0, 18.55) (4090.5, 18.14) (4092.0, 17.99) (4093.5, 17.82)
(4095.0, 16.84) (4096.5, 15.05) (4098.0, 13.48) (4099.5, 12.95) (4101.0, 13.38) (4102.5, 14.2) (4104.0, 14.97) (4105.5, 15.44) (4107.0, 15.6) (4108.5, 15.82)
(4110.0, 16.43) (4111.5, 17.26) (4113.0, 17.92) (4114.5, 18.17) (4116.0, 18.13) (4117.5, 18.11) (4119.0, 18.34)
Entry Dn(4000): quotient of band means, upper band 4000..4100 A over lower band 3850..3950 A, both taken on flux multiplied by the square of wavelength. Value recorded 1.32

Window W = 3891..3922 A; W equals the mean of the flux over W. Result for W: 14.9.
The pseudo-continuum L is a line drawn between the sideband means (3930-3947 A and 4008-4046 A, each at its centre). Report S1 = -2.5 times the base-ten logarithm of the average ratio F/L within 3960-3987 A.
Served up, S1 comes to 0.23 mag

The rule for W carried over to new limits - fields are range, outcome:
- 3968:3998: 14.5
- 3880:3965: 14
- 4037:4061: 17.4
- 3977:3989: 15.8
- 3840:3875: 15.8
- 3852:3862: 15.5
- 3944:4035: 16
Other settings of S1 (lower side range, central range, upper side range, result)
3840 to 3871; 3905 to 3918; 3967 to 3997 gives -0.06 mag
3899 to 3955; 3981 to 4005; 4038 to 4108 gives -0.13 mag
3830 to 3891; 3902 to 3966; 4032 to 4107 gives 0.07 mag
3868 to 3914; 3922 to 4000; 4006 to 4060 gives 0.16 mag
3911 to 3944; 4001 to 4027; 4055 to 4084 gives -0.16 mag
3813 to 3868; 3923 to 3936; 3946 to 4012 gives 0.20 mag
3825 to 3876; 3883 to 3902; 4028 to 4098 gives 0.15 mag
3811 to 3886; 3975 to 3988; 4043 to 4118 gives 0.06 mag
